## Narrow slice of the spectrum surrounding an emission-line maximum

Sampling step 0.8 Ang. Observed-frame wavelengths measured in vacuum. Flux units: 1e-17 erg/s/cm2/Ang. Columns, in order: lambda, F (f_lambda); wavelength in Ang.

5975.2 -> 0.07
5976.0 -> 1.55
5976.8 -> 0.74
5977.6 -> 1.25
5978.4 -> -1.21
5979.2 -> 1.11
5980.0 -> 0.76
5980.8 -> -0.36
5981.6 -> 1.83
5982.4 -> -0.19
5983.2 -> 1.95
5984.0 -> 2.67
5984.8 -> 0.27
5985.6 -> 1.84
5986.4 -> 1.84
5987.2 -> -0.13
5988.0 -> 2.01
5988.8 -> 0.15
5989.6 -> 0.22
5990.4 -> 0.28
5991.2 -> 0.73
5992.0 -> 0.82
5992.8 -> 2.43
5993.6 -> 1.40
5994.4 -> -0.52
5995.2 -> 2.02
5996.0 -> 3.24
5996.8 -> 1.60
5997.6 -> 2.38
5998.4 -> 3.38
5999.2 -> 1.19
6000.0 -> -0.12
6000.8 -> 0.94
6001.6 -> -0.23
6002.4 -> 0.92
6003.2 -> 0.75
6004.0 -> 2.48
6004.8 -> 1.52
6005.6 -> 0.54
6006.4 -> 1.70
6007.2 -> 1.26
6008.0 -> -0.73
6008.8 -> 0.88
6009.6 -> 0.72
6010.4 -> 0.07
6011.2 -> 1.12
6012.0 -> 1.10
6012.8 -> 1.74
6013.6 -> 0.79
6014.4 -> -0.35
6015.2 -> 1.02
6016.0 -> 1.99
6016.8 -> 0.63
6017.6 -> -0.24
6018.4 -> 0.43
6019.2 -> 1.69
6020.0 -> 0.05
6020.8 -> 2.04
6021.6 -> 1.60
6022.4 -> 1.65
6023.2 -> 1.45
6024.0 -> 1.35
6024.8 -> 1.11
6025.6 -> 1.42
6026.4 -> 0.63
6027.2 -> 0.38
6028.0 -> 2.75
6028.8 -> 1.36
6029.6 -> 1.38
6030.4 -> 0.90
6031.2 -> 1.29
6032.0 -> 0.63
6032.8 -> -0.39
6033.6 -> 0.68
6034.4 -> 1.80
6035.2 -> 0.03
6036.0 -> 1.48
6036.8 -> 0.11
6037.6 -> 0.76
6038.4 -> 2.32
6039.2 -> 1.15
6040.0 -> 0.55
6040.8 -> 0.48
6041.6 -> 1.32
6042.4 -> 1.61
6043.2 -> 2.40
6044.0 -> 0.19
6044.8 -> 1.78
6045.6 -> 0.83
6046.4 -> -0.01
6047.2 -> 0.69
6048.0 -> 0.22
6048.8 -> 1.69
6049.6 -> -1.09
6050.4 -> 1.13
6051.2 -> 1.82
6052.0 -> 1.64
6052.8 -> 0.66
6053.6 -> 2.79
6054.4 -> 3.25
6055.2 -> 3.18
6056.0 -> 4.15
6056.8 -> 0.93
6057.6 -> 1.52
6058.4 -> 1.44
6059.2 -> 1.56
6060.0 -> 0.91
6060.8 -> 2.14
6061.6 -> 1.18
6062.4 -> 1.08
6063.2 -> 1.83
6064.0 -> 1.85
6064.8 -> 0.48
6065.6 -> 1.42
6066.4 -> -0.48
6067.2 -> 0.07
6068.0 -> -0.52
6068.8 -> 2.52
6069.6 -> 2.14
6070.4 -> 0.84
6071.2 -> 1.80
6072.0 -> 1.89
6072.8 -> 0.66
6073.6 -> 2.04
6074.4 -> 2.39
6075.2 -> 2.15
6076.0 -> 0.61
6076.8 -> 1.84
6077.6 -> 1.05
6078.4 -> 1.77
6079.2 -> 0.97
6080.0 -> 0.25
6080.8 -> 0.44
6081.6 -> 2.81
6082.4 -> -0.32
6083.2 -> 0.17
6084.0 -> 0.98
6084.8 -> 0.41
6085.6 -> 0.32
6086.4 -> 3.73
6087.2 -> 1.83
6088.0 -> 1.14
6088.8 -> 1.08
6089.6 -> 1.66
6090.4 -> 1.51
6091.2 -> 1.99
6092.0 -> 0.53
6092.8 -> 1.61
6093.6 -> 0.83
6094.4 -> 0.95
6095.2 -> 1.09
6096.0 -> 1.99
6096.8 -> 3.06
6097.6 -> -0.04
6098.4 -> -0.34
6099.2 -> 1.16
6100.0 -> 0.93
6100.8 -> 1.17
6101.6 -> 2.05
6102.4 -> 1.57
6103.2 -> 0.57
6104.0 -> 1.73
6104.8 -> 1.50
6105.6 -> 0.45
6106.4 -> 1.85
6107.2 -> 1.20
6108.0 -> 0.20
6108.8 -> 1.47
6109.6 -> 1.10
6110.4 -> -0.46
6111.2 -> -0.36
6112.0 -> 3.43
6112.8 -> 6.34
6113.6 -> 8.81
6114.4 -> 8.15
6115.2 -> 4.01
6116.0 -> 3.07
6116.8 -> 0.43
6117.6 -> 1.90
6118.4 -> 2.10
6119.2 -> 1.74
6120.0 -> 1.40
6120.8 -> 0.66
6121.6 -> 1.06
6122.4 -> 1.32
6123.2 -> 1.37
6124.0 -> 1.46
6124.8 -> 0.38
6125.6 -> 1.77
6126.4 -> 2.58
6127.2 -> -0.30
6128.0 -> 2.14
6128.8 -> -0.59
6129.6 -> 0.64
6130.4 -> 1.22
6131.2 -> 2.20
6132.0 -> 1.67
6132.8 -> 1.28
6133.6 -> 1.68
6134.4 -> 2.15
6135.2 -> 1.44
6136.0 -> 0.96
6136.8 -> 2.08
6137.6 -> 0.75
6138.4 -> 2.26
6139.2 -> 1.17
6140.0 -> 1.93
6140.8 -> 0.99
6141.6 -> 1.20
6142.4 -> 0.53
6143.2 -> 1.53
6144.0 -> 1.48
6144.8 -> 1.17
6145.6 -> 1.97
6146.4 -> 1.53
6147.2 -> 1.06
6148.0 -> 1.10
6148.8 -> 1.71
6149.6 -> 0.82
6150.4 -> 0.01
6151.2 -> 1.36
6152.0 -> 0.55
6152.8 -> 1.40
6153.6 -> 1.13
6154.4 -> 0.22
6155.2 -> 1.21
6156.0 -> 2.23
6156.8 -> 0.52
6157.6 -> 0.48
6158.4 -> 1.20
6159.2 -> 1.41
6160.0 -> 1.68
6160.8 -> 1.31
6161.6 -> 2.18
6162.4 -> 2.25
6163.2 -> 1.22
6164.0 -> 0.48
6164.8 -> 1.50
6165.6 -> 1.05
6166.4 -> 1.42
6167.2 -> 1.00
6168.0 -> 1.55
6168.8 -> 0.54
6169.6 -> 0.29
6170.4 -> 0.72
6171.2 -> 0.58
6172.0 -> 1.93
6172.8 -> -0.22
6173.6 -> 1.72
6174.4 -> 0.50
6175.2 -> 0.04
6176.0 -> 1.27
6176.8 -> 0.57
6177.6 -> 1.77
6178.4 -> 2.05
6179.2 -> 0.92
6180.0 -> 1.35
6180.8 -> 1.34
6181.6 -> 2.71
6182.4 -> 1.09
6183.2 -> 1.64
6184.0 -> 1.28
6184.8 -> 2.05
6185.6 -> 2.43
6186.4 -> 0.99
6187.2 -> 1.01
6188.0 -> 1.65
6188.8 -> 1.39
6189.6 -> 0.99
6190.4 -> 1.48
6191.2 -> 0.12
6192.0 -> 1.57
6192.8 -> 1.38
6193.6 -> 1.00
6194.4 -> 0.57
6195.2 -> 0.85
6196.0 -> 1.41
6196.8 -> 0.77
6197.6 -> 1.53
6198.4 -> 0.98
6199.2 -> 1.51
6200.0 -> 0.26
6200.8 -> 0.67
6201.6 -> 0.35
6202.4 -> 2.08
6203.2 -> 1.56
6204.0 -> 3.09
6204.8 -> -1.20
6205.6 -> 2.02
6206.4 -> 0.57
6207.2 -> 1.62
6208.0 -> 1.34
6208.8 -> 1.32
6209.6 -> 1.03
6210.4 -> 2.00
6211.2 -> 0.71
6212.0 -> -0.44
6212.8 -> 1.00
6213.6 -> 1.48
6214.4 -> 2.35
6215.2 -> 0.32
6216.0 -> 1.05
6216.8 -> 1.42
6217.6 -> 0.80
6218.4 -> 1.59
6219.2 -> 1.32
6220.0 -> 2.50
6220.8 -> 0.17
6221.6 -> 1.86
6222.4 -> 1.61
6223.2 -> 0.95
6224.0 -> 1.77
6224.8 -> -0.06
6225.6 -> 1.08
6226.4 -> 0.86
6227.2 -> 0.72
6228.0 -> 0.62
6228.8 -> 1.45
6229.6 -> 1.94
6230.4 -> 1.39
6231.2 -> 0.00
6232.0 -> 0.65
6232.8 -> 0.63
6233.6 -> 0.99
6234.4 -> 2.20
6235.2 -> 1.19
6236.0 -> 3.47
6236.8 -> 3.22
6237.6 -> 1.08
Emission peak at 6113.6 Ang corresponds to [O III] 5007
